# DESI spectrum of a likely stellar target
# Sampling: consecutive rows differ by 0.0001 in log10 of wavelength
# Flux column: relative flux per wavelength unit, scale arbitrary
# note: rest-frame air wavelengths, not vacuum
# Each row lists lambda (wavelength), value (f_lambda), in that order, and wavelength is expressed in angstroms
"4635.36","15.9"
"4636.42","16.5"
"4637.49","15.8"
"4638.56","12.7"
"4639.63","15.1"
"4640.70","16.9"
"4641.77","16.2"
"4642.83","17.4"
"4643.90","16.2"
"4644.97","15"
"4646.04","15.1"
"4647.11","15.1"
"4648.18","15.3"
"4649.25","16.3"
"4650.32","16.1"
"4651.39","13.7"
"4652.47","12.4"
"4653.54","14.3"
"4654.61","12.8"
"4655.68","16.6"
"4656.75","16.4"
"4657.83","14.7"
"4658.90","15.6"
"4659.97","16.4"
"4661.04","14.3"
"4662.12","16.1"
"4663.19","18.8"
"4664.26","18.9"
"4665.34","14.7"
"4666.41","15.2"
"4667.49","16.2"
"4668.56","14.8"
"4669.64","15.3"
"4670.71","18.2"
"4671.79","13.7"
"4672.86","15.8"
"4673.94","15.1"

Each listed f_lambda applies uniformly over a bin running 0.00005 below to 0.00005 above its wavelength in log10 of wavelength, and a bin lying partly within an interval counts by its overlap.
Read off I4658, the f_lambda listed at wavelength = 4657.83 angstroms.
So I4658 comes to 14.7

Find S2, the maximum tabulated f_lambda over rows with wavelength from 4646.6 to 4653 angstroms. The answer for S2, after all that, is 16.3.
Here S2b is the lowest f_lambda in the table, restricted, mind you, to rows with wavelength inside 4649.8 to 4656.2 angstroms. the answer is 12.4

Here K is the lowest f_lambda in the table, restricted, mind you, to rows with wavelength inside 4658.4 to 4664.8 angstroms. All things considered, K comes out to 14.3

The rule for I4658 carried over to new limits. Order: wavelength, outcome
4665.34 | 14.7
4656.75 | 16.4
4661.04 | 14.3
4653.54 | 14.3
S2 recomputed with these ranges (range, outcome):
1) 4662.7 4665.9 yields 18.9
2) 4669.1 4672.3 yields 18.2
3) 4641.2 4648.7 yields 17.4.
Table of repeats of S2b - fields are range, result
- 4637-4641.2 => 12.7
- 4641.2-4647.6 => 15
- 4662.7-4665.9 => 14.7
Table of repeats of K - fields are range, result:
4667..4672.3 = 13.7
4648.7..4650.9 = 16.1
